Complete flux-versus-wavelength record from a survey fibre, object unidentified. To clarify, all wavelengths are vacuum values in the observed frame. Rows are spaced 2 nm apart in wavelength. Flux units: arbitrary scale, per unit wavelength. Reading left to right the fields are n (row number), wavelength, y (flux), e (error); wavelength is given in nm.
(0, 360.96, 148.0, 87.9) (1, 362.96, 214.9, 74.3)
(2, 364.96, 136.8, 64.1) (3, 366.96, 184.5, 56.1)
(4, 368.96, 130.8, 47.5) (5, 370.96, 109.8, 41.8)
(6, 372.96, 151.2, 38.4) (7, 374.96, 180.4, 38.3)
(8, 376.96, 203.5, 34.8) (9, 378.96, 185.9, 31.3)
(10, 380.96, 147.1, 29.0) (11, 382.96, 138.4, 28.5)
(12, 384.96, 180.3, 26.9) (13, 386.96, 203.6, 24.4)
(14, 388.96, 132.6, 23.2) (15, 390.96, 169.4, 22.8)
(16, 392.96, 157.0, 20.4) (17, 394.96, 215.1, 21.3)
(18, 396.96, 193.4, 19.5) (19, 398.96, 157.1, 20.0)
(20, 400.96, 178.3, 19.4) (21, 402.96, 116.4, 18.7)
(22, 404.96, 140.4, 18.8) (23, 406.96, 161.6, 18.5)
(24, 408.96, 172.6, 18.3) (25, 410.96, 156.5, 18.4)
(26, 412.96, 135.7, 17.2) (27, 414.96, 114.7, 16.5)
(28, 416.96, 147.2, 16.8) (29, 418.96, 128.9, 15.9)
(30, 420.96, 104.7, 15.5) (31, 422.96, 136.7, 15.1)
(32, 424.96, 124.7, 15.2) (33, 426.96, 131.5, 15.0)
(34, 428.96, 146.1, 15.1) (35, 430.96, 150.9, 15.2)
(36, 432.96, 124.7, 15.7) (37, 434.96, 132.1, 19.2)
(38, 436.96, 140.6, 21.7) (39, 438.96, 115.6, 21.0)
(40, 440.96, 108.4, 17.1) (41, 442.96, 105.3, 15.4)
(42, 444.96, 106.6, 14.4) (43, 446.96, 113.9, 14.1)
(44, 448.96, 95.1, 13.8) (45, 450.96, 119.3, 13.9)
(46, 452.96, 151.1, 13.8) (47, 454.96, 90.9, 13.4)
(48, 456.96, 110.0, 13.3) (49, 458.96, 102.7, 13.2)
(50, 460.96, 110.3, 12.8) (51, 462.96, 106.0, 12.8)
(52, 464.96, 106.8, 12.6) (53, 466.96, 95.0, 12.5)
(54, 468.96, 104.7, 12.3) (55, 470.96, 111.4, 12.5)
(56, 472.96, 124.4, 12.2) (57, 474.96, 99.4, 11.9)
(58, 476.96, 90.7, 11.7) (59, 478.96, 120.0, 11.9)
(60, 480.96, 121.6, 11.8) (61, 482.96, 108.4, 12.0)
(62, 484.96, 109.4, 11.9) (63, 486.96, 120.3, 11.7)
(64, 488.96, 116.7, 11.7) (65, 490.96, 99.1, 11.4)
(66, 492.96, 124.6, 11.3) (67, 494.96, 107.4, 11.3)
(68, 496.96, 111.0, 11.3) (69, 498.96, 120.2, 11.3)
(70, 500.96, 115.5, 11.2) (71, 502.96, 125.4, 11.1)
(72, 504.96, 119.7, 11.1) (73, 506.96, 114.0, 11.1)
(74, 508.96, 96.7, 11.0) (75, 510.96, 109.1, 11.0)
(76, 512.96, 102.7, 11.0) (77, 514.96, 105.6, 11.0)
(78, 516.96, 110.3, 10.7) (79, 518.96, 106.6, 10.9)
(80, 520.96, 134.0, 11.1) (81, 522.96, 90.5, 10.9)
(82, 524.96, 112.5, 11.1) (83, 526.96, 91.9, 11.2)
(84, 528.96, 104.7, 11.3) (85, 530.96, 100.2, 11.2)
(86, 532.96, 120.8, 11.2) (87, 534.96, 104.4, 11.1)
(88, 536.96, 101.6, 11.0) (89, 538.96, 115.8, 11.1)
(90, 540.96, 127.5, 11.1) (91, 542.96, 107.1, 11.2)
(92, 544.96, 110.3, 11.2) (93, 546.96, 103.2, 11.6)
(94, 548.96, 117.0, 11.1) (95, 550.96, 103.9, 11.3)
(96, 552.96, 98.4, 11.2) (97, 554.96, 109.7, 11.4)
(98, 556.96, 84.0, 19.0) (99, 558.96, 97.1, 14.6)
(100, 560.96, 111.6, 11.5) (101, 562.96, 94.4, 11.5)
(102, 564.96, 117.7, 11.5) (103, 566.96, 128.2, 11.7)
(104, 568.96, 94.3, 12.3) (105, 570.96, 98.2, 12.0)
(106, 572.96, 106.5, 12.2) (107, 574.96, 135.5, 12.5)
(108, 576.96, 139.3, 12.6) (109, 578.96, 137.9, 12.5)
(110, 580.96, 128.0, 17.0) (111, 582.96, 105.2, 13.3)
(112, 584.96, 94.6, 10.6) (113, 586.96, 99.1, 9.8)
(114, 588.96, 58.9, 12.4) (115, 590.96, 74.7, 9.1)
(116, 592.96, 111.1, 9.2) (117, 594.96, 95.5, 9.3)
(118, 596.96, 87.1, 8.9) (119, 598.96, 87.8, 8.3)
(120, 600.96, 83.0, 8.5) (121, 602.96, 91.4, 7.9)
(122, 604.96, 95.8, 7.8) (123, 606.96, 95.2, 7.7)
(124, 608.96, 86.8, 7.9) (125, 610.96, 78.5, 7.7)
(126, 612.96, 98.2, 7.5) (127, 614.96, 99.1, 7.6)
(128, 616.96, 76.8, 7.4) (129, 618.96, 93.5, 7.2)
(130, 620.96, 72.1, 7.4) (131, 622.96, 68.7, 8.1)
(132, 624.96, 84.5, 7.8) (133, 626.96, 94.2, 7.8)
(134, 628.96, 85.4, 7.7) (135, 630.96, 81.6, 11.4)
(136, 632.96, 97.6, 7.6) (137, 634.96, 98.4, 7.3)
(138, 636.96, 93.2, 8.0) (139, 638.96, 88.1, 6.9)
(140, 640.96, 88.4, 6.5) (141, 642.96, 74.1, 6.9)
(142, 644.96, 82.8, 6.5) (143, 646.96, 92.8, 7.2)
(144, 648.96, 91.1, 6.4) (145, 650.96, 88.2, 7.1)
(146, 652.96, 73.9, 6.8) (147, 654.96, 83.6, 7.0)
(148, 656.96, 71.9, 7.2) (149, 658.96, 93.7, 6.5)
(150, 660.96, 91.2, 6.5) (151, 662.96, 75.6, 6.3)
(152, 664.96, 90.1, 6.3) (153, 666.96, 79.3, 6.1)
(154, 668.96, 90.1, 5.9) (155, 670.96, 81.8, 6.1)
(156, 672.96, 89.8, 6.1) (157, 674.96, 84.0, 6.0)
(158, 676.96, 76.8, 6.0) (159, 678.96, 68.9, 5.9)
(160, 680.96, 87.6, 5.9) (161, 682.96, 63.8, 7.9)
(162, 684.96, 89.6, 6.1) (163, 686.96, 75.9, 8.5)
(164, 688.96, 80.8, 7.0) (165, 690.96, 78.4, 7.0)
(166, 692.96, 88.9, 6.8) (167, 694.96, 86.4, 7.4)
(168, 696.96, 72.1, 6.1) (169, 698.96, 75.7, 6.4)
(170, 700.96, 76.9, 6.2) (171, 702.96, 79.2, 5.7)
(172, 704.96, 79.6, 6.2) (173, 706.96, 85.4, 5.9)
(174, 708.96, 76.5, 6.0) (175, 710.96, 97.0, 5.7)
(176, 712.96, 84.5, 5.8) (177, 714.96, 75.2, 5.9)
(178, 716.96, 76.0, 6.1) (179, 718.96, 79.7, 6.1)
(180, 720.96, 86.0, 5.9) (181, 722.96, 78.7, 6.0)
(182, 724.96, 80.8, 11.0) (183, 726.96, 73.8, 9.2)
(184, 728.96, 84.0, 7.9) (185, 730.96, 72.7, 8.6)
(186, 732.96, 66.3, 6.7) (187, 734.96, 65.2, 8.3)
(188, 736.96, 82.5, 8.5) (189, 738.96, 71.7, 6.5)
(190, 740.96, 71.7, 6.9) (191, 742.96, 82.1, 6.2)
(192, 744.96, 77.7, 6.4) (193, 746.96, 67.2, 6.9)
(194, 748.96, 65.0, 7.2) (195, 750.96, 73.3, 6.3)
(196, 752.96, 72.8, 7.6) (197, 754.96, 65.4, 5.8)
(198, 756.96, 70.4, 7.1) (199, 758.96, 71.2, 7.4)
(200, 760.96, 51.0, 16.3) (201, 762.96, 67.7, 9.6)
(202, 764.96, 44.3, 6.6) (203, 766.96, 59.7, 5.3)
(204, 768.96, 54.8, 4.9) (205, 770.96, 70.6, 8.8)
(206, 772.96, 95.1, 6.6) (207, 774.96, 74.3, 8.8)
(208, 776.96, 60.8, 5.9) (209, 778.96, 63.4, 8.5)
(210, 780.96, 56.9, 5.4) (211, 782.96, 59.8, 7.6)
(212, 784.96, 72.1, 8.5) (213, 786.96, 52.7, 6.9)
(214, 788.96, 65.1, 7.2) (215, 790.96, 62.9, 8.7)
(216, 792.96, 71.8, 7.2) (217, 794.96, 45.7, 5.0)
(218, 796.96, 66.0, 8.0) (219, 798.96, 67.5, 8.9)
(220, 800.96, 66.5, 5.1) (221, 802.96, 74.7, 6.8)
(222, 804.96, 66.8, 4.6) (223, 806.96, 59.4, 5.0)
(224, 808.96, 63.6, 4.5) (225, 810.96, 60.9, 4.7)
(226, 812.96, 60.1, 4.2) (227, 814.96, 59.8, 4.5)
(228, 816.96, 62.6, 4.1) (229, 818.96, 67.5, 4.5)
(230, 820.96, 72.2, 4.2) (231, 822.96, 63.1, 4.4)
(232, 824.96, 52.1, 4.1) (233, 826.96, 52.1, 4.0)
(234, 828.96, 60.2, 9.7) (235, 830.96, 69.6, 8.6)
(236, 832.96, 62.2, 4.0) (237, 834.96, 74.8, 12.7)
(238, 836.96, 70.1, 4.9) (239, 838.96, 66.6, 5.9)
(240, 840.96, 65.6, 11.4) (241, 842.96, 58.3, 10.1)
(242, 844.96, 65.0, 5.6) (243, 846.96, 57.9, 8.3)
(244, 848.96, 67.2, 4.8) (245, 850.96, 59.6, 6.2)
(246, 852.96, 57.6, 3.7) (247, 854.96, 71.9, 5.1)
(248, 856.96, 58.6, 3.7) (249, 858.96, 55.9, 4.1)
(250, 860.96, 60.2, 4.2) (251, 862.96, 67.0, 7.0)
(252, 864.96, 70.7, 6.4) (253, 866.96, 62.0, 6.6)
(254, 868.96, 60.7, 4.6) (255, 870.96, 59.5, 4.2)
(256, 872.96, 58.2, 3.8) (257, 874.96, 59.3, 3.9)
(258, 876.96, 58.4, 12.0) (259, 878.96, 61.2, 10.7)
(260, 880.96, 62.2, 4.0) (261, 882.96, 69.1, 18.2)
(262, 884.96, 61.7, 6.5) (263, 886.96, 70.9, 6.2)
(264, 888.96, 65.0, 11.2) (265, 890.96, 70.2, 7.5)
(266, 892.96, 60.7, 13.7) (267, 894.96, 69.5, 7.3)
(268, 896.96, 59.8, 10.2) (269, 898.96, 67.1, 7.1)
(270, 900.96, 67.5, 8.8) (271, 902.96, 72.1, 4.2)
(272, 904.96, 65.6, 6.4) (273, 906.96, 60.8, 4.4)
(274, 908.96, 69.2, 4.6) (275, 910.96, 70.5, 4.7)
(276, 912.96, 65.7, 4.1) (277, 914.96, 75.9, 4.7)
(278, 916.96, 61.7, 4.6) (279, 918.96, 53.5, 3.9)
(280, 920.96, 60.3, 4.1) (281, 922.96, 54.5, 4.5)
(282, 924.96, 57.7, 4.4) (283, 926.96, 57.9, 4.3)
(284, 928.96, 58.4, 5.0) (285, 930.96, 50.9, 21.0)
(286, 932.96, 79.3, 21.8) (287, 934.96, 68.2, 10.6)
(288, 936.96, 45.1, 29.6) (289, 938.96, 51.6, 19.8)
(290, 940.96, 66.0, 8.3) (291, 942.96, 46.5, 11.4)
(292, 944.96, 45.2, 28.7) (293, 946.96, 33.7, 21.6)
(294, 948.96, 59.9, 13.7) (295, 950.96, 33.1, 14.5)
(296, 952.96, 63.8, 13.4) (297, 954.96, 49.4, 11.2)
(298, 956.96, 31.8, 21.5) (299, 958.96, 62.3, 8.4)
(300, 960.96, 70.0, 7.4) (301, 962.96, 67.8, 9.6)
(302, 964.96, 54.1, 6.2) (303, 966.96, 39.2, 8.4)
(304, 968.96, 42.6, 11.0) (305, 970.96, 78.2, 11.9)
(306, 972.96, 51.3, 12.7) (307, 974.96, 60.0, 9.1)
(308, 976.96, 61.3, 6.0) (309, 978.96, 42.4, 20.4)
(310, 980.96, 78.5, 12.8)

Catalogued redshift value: 1.07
